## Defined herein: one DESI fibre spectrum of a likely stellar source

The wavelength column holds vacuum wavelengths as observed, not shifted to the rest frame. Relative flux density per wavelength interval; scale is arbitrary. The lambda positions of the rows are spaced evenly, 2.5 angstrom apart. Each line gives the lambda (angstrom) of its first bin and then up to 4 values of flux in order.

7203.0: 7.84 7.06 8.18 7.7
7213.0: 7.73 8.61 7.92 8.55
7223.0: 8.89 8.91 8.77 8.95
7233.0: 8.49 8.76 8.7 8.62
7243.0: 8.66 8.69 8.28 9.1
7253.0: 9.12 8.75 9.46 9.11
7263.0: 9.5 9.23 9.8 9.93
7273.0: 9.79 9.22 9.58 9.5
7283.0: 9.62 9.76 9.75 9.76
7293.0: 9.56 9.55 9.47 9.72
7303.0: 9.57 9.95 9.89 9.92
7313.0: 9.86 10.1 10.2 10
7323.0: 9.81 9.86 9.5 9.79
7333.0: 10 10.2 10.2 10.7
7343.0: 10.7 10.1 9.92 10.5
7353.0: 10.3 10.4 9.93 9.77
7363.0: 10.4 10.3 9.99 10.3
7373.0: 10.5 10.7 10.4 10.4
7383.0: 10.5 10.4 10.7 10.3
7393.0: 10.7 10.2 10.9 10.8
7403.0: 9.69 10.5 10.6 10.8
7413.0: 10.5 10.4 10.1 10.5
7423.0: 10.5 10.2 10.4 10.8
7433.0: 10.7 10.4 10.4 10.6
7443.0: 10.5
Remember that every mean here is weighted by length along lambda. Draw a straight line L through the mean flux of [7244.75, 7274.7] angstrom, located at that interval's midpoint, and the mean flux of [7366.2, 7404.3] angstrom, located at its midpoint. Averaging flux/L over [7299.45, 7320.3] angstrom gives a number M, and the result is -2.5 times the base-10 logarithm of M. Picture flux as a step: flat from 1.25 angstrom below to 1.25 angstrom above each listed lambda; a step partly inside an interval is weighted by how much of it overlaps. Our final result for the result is -0.02 mag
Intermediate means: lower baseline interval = 9.24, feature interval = 9.91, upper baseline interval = 10.4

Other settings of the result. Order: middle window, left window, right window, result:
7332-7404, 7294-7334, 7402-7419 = -0.02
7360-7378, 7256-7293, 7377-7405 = 0.00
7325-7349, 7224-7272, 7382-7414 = -0.02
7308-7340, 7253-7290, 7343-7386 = 0.00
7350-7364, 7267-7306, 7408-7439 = -0.01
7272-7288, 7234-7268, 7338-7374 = -0.03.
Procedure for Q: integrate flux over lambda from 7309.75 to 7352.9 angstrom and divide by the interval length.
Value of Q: 10.1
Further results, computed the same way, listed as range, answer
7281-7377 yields 10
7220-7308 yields 9.25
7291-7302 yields 9.59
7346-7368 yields 10.2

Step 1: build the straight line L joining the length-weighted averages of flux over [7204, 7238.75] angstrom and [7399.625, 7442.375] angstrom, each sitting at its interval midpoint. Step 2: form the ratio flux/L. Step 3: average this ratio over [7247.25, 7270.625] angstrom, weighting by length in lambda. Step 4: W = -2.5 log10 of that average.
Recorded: -0.05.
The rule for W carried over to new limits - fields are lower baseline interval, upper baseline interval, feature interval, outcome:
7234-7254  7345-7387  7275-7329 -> -0.03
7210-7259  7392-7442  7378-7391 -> -0.03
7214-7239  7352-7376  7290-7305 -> -0.02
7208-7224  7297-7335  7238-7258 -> -0.01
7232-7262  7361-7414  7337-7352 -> -0.04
